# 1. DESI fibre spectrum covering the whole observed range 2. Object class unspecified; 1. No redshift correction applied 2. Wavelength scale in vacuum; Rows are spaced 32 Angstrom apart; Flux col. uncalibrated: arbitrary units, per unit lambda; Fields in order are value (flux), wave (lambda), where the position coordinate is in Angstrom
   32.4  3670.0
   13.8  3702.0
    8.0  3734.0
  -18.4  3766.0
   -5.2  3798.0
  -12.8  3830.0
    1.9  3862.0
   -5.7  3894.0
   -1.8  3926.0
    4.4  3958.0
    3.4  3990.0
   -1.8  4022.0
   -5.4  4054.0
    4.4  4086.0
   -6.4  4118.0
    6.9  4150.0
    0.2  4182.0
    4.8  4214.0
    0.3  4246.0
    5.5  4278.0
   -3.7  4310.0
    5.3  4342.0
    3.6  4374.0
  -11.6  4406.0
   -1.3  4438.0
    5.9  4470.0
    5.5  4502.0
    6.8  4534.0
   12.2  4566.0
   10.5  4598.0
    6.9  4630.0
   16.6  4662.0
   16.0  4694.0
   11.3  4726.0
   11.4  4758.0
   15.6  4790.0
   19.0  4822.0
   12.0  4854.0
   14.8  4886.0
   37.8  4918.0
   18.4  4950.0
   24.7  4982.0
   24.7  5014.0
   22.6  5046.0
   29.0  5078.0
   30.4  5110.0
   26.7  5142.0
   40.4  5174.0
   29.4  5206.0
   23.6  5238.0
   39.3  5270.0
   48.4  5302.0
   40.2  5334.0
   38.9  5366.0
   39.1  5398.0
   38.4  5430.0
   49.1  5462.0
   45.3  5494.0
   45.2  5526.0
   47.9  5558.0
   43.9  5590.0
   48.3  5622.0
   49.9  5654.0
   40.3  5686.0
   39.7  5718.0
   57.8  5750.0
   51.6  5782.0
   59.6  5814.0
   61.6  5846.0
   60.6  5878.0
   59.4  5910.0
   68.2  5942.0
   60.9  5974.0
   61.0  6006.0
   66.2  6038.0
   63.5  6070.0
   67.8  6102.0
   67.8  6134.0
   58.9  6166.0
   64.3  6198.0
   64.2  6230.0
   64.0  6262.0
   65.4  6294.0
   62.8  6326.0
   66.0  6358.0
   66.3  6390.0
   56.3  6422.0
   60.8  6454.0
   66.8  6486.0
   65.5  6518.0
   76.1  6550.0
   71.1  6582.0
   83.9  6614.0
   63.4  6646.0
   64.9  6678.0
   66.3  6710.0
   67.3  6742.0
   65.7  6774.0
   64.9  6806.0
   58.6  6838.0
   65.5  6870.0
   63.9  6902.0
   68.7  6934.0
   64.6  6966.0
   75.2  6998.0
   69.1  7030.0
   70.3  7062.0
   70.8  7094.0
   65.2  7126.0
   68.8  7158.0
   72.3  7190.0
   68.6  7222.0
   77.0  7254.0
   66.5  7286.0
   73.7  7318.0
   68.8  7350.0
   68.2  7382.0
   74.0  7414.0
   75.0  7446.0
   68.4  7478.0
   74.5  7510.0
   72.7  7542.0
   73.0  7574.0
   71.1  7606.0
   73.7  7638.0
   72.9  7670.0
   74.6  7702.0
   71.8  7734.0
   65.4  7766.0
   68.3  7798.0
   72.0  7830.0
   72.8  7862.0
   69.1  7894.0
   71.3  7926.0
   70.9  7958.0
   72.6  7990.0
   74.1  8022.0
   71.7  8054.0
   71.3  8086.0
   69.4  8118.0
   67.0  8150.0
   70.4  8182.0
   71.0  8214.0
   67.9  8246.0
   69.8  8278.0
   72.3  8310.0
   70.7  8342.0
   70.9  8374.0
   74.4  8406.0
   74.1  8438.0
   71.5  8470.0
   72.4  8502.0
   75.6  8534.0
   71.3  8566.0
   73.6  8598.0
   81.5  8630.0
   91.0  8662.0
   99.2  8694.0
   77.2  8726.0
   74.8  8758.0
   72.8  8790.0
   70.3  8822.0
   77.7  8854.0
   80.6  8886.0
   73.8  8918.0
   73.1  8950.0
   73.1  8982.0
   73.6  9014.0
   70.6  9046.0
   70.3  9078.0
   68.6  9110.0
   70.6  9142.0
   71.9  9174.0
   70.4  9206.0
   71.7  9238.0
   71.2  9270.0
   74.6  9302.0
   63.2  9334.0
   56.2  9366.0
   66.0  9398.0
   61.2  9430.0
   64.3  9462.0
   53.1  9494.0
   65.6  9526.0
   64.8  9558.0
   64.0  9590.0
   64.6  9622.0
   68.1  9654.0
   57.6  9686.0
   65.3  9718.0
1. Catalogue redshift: 0.32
